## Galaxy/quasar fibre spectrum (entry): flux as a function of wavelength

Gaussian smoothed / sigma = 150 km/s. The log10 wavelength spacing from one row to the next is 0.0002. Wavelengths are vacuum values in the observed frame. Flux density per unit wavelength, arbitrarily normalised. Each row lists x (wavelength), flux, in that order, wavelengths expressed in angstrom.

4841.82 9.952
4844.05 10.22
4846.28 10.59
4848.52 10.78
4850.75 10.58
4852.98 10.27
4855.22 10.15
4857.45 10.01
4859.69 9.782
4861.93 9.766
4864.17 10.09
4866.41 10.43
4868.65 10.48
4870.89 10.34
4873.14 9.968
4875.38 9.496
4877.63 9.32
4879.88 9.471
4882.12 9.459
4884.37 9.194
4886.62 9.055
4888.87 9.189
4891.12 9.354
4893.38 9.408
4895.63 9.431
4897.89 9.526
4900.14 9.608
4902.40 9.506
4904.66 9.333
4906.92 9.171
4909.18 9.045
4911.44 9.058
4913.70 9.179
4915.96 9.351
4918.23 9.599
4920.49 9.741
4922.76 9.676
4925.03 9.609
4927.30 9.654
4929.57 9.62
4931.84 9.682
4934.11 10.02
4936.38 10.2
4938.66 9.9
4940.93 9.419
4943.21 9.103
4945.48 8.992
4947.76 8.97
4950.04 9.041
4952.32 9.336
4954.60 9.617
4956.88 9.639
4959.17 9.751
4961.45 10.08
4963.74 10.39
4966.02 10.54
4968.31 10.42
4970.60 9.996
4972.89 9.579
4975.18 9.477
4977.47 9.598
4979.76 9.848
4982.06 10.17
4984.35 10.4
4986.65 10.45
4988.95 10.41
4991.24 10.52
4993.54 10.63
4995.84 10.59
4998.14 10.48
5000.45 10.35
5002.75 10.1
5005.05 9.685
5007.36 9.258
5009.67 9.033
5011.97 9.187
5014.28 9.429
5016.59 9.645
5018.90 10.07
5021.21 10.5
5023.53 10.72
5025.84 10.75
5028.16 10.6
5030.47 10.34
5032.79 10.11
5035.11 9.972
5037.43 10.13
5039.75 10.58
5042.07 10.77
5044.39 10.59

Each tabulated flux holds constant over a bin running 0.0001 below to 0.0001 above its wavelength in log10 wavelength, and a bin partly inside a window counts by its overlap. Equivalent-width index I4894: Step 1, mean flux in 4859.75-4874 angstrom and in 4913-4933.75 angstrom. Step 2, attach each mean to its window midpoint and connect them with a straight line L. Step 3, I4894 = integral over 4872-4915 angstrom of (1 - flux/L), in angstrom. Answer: 2.3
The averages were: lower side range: 10.2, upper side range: 9.59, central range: 9.36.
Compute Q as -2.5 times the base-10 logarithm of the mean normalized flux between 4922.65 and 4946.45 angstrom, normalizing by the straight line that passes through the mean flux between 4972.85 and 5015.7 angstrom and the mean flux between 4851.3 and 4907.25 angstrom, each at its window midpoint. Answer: 0.02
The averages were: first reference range 9.69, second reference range 9.97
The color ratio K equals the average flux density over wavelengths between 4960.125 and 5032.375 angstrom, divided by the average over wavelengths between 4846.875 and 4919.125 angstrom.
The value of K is 1.04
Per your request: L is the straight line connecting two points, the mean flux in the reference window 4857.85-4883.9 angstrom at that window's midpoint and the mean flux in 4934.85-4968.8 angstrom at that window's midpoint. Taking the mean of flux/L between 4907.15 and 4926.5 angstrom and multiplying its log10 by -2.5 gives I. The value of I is 0.04 mag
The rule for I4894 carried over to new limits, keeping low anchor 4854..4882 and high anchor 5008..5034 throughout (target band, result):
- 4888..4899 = 0.6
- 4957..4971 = -0.3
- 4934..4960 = 1.3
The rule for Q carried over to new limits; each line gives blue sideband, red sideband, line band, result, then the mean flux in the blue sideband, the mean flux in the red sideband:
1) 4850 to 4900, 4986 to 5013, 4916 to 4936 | 0.02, 9.75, 10.1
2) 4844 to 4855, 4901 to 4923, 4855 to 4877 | 0.02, 10.5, 9.36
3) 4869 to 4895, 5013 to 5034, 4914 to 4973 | 0.02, 9.51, 10.2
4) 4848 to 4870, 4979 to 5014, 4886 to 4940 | 0.07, 10.2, 10.1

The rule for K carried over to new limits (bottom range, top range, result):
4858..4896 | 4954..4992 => 1.04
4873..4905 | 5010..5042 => 1.08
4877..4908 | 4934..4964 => 1.02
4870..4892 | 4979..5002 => 1.10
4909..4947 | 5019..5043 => 1.09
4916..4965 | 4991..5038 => 1.05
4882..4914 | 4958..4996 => 1.09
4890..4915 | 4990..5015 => 1.07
